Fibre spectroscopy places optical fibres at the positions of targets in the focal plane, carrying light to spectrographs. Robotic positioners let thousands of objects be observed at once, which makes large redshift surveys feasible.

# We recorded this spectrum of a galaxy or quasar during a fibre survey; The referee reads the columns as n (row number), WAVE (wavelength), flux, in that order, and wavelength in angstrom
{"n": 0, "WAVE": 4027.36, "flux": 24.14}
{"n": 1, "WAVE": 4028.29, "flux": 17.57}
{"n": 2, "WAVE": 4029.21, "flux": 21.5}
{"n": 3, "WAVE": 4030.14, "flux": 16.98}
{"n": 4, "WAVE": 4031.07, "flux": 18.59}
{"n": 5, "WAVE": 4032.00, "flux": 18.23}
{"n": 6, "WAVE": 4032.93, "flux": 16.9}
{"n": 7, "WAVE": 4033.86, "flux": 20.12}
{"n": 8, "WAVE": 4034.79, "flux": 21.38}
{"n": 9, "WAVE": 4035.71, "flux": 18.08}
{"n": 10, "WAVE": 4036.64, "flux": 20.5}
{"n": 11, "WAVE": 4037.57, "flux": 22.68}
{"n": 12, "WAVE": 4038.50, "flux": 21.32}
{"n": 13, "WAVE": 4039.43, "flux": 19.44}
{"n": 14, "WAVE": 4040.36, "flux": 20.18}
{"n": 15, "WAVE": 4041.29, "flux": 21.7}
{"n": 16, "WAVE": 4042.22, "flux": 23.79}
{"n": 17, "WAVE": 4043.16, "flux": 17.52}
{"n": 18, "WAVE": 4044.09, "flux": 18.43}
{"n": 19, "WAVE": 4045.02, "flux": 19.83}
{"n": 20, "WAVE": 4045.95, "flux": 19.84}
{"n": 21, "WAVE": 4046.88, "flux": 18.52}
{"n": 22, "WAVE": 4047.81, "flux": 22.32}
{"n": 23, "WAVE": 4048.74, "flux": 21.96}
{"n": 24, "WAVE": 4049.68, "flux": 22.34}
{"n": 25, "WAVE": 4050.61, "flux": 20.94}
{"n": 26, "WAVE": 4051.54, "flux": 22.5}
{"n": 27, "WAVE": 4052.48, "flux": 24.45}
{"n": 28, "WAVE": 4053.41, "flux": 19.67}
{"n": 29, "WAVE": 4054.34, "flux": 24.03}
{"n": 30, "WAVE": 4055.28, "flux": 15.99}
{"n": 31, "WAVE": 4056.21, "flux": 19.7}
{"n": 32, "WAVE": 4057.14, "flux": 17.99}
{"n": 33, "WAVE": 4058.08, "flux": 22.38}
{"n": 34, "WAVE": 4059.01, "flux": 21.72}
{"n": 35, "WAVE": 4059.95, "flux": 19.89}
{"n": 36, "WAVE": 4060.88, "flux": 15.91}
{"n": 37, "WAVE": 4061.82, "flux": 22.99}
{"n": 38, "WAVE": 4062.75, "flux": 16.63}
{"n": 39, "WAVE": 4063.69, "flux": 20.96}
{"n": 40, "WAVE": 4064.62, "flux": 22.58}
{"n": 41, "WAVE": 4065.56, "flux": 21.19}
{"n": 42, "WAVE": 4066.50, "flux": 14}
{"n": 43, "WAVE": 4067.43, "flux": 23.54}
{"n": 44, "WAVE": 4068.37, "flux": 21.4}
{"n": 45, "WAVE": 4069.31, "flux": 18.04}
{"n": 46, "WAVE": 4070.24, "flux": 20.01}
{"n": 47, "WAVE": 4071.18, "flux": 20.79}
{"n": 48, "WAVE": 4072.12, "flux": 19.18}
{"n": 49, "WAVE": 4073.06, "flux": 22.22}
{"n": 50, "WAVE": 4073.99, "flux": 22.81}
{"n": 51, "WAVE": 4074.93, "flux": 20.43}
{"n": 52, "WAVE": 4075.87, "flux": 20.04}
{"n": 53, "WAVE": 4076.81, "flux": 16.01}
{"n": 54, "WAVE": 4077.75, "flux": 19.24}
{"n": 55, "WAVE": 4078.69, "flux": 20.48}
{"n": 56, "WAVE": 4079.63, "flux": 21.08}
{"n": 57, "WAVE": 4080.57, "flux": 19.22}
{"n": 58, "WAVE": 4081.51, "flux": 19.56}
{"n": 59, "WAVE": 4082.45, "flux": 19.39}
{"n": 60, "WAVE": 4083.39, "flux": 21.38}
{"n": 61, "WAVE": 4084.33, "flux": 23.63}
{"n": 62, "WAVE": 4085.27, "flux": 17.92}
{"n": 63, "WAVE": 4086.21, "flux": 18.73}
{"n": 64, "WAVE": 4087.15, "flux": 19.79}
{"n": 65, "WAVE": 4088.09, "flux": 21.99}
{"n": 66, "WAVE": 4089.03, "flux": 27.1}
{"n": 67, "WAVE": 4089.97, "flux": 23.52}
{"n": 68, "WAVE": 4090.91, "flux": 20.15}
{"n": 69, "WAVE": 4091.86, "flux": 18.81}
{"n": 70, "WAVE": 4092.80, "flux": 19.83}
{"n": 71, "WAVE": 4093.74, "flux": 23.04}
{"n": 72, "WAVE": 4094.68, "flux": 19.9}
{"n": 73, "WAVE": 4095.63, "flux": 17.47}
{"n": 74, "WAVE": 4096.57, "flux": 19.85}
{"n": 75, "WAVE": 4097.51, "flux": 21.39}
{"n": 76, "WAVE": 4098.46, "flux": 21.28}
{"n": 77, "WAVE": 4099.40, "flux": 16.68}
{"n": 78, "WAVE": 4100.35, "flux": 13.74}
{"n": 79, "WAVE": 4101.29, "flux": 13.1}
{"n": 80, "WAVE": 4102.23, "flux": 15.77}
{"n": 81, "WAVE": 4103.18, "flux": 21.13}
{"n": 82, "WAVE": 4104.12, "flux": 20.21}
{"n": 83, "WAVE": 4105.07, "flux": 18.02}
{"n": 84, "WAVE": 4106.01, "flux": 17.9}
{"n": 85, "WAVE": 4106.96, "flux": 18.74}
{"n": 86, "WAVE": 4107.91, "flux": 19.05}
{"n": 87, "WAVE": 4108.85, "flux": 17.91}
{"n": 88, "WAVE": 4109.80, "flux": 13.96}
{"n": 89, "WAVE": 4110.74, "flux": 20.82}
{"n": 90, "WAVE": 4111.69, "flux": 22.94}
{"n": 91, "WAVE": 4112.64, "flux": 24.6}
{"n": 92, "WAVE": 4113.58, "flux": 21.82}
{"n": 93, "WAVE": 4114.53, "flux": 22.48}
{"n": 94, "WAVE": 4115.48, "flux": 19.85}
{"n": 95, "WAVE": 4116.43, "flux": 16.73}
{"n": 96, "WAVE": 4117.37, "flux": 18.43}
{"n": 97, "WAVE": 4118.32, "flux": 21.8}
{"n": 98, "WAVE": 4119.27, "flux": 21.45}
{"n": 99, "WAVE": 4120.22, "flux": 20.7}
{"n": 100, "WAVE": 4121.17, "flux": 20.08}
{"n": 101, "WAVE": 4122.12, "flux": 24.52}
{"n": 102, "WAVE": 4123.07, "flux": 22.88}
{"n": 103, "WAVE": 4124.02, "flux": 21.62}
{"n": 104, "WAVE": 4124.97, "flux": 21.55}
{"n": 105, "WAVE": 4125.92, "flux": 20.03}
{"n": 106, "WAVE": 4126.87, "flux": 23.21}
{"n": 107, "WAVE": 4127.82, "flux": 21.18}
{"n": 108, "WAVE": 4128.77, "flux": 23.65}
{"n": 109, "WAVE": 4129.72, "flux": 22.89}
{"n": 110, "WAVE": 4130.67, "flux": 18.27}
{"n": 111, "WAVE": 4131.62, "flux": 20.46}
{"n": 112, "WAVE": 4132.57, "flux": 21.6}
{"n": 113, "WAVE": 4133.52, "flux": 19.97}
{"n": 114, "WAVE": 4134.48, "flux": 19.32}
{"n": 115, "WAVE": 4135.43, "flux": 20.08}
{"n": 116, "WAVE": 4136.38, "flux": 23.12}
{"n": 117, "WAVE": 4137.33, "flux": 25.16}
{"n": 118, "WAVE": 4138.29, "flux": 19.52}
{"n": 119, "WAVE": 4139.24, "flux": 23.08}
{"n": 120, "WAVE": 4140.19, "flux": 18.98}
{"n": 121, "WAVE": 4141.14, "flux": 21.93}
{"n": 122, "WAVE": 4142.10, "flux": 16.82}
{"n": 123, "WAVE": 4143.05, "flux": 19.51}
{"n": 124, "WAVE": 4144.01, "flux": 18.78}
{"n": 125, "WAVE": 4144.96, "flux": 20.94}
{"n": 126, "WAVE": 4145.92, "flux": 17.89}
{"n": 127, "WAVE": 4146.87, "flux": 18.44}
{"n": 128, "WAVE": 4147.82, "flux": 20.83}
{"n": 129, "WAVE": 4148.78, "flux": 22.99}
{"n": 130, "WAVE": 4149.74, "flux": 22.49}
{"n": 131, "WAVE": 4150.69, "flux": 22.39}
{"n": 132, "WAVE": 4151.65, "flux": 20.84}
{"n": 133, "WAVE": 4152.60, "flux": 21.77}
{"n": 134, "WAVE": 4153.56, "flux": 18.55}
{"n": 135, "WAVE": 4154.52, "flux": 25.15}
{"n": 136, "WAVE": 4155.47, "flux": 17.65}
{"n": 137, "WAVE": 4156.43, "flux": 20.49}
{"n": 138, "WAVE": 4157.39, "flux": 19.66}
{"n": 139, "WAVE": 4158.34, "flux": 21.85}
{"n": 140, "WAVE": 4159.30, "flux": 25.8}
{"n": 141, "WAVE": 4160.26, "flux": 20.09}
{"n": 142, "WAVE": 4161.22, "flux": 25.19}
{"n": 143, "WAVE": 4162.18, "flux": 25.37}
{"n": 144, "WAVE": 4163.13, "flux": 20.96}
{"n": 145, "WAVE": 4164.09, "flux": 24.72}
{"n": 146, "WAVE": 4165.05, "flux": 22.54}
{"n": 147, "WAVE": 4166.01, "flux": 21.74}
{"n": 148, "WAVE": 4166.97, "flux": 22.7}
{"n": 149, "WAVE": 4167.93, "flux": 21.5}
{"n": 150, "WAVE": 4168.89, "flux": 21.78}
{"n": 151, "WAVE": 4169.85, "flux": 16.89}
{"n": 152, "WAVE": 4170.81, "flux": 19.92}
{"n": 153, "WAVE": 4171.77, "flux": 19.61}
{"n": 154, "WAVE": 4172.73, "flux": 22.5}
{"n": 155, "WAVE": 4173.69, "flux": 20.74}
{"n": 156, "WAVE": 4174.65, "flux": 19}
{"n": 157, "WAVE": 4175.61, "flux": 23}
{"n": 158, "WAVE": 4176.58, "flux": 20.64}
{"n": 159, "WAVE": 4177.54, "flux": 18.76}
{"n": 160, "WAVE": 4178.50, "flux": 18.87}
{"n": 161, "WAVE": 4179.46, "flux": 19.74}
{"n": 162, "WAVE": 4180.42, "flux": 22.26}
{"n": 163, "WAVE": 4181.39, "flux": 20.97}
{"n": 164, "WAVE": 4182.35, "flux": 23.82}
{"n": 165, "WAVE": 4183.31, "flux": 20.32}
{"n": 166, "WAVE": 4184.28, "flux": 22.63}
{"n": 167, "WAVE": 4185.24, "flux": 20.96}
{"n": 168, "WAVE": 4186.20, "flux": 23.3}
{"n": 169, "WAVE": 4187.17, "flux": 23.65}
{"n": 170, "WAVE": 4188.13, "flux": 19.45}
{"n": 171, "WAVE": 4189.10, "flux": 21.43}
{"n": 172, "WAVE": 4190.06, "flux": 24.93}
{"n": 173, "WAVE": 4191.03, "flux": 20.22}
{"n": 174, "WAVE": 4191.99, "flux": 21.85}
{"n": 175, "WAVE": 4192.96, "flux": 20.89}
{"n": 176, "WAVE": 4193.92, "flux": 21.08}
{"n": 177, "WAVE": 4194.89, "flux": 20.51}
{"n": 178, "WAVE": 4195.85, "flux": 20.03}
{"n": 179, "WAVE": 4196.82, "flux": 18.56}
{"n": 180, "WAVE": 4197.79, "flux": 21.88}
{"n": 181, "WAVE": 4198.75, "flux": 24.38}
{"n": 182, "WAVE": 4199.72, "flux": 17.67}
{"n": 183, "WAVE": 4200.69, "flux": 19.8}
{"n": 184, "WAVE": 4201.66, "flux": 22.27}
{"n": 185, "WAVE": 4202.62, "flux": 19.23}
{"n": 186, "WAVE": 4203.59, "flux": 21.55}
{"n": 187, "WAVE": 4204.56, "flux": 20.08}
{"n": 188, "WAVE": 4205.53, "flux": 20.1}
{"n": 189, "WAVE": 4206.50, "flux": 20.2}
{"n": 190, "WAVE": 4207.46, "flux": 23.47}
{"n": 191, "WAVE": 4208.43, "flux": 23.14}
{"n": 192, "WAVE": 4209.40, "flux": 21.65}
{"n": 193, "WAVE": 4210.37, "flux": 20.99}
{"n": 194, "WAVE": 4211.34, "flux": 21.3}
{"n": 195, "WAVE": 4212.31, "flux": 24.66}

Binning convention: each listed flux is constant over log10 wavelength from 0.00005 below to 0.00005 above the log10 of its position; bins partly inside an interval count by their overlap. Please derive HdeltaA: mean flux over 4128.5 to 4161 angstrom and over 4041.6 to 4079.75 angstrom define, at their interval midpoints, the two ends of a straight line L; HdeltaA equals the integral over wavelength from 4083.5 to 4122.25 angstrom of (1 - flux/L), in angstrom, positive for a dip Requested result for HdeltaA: 1.4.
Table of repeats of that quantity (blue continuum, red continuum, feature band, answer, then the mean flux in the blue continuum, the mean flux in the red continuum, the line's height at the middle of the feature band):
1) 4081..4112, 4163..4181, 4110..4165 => -2.7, 19.5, 20.9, 20.3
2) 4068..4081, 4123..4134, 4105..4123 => 0.7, 20.1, 21.4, 21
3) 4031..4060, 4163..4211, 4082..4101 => 0.4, 20.4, 21.2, 20.7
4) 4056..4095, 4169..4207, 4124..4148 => -0.1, 20.4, 20.9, 20.6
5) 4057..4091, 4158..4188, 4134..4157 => 0.7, 20.4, 21.6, 21.3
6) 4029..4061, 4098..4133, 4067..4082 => -0.1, 20.2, 20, 20.2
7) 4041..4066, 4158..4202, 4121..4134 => -0.3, 20.6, 21.4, 21.1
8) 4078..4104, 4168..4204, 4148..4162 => -0.8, 19.9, 21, 20.6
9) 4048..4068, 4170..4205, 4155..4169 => -0.8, 20.6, 21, 20.9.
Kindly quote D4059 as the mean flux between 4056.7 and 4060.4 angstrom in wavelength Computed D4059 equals 20.5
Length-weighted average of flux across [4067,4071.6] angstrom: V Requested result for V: 20.7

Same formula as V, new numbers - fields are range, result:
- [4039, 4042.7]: 21.2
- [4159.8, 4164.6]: 23.3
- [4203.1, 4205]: 20.8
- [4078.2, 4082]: 20.1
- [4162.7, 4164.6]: 22.9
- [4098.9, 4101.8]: 14.6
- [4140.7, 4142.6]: 19.3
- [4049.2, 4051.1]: 21.6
